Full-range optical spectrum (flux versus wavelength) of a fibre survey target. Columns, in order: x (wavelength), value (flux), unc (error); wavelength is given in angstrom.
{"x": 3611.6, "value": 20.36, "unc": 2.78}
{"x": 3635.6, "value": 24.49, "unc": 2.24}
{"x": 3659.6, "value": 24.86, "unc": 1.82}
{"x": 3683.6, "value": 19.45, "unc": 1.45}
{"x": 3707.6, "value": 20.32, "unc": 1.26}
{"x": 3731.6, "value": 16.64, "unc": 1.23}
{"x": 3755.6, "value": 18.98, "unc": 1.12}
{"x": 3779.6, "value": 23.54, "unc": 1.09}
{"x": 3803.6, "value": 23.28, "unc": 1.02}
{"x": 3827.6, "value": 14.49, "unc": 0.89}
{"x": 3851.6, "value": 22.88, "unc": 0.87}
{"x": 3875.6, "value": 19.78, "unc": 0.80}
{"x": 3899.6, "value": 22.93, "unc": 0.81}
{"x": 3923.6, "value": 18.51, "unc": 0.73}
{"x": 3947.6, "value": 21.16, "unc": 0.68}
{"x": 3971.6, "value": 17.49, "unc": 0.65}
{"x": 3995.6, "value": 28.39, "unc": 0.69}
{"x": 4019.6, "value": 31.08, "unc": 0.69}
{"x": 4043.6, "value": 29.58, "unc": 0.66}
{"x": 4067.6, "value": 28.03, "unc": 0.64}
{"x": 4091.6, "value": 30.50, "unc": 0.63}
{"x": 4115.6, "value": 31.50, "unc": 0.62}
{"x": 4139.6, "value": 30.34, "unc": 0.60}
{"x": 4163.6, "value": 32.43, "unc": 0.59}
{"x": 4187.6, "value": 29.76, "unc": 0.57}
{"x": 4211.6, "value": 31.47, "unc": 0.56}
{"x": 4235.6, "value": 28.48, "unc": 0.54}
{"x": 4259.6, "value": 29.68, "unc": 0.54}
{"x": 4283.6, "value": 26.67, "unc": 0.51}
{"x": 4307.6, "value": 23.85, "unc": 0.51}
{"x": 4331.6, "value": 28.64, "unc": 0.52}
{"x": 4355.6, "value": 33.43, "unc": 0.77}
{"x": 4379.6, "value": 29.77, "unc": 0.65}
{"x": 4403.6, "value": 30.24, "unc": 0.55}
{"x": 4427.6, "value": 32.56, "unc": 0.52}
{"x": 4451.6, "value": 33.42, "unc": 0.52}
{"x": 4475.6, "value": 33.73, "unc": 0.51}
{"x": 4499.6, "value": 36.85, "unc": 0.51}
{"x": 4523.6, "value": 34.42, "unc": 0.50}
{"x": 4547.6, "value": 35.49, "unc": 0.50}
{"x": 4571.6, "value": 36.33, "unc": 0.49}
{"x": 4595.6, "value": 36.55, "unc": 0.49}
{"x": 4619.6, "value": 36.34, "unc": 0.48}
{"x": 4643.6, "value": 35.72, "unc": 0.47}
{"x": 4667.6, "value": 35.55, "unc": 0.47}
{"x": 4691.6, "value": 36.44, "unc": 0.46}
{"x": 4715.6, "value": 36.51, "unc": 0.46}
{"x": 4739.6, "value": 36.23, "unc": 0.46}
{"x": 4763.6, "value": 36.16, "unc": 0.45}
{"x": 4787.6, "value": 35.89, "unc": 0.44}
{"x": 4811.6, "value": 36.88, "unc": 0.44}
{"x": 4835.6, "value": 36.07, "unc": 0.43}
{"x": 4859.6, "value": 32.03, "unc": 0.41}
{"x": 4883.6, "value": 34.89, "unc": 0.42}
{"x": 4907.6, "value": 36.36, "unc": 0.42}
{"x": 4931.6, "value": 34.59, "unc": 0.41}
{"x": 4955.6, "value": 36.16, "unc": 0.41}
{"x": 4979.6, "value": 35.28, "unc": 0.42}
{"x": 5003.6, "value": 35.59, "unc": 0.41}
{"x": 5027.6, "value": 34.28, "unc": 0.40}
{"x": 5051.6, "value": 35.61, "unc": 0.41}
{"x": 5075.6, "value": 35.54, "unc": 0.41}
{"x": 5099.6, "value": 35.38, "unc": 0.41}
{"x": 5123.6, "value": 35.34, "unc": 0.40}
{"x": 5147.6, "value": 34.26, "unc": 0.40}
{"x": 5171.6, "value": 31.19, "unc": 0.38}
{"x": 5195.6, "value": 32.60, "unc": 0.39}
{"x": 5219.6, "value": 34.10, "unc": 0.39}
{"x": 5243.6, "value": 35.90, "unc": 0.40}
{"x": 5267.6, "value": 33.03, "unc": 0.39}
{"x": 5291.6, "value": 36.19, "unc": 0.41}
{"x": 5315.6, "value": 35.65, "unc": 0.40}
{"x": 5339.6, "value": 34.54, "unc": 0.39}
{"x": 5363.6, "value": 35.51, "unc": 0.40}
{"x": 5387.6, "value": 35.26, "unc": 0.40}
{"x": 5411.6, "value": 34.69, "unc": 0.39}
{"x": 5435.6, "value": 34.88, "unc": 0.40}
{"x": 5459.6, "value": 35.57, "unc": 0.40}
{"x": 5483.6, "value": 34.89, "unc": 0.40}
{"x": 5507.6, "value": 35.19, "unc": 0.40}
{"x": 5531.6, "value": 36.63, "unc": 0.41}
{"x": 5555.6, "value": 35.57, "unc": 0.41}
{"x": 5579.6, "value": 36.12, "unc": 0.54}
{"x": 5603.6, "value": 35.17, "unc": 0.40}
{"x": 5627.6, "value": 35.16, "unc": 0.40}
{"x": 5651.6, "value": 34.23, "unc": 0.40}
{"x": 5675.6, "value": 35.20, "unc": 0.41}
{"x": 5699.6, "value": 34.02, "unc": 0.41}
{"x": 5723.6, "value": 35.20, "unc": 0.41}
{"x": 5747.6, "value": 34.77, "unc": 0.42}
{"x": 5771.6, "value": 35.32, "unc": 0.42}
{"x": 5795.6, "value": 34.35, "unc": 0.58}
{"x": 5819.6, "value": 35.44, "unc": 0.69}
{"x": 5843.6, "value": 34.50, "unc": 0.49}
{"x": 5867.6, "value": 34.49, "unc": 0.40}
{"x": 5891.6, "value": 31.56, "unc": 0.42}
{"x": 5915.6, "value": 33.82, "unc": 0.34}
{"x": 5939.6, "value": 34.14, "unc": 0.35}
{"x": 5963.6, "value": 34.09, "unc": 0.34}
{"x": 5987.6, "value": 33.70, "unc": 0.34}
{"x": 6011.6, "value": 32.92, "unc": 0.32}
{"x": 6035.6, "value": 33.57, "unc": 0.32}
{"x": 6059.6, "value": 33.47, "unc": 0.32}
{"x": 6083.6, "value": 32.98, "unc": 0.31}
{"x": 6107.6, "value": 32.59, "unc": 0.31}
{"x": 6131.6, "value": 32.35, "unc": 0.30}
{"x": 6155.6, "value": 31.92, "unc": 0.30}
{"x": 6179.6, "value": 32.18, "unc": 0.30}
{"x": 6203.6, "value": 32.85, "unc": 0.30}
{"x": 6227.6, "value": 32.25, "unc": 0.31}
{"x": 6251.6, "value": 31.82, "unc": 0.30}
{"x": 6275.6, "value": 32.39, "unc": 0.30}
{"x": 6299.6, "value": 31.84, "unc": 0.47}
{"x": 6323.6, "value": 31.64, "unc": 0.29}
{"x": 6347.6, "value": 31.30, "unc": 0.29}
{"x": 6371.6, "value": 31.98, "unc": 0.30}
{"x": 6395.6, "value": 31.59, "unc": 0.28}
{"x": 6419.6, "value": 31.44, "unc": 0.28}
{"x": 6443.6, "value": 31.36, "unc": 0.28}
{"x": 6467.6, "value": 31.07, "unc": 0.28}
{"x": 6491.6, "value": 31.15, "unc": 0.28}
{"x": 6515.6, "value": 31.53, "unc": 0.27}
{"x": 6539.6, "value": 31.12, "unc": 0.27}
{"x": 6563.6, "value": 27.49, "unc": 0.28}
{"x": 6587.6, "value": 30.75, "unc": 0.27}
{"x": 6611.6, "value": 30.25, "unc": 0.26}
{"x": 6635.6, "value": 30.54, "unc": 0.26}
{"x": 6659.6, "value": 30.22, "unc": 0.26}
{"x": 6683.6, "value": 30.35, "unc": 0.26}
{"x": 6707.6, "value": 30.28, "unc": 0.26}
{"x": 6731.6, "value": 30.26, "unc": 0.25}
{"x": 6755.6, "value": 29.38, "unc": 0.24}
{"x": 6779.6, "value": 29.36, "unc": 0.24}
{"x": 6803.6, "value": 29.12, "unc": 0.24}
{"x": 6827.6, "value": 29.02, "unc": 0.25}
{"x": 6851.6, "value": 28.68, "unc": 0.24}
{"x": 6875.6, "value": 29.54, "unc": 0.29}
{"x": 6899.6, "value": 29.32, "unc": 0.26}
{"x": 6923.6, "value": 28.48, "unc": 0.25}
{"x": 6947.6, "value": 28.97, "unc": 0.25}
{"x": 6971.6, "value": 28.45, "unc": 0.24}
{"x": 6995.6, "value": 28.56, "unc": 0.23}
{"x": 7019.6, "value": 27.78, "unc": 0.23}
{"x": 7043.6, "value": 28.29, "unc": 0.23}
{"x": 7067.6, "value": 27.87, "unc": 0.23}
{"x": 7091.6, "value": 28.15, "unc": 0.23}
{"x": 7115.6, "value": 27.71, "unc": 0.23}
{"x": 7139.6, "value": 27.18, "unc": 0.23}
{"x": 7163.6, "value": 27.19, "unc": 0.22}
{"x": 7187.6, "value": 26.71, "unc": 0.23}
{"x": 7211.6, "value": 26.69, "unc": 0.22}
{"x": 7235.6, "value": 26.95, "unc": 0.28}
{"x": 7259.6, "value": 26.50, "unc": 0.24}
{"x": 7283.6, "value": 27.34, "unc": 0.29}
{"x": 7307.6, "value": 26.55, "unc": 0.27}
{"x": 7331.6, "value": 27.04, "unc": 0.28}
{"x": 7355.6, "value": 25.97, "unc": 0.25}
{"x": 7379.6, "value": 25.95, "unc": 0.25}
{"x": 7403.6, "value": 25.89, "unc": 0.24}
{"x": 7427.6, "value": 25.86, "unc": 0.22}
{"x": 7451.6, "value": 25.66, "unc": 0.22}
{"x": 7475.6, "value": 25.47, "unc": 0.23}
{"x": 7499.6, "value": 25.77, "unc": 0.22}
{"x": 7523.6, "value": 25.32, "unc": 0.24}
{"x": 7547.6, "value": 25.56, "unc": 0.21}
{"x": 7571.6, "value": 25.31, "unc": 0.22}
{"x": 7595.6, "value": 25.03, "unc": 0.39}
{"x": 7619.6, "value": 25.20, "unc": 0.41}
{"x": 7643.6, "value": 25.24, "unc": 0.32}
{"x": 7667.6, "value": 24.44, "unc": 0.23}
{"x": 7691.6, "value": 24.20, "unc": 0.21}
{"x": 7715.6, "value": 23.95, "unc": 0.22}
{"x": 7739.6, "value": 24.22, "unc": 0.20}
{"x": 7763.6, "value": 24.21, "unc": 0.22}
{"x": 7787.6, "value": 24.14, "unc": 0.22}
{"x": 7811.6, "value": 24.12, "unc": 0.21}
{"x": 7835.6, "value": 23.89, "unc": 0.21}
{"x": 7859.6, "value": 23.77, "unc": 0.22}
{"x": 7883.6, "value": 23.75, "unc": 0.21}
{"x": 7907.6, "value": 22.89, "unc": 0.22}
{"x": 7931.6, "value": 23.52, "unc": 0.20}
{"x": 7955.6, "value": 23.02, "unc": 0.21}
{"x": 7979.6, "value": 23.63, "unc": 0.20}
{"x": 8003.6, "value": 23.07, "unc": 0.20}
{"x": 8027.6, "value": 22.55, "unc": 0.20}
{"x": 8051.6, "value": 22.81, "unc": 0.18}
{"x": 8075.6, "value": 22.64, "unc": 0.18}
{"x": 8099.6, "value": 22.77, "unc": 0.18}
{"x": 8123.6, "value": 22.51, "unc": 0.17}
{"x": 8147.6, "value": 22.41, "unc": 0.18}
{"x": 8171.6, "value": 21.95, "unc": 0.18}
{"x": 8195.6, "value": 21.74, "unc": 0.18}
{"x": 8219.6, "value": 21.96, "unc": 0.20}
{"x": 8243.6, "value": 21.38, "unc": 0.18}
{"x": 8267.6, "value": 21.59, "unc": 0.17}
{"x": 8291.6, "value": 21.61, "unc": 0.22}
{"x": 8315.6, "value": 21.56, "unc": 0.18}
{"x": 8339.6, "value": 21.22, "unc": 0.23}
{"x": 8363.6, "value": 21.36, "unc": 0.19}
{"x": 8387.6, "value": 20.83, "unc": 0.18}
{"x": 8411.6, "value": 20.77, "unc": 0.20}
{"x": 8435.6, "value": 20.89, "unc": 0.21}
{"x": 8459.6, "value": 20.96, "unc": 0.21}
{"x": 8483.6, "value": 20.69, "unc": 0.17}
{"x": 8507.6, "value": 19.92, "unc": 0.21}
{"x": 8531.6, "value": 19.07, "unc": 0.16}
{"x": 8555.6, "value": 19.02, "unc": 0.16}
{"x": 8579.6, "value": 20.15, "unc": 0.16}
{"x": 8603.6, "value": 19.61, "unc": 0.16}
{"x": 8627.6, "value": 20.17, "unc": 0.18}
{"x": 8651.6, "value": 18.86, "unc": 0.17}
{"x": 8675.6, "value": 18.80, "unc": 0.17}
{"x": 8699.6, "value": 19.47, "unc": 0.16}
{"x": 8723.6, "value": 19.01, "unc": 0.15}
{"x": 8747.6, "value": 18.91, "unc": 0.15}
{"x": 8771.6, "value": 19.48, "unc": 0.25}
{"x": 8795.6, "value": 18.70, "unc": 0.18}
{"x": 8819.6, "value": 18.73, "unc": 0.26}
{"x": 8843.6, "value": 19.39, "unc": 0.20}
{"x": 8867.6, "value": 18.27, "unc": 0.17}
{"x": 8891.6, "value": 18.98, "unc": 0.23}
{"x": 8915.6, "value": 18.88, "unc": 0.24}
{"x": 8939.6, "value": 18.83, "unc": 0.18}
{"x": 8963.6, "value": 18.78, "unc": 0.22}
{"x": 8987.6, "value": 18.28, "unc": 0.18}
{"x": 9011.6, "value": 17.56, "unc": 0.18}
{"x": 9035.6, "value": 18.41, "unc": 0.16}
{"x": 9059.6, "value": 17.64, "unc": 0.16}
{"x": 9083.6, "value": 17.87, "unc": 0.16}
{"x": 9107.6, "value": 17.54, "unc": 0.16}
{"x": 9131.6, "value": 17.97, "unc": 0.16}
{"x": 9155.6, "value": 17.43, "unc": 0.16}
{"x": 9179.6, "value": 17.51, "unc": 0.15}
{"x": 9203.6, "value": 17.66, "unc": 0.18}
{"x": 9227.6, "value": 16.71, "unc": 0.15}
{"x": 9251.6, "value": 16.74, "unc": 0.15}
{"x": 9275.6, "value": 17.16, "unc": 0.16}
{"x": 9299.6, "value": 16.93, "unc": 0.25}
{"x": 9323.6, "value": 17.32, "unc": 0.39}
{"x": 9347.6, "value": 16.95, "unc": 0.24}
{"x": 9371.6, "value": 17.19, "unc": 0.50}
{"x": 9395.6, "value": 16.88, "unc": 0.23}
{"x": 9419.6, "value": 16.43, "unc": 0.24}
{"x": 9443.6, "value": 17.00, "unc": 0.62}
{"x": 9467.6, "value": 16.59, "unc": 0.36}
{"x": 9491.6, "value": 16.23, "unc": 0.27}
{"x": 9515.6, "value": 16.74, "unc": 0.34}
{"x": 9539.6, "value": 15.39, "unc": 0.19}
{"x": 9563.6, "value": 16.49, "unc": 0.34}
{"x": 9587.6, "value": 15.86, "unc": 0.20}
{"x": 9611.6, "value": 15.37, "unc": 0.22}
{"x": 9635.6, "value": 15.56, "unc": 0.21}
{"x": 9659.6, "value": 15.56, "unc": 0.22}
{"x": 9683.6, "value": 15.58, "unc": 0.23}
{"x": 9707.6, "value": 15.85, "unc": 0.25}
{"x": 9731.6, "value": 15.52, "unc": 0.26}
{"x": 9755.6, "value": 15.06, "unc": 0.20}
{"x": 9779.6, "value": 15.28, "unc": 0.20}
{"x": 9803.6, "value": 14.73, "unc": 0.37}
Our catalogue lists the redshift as 0.000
